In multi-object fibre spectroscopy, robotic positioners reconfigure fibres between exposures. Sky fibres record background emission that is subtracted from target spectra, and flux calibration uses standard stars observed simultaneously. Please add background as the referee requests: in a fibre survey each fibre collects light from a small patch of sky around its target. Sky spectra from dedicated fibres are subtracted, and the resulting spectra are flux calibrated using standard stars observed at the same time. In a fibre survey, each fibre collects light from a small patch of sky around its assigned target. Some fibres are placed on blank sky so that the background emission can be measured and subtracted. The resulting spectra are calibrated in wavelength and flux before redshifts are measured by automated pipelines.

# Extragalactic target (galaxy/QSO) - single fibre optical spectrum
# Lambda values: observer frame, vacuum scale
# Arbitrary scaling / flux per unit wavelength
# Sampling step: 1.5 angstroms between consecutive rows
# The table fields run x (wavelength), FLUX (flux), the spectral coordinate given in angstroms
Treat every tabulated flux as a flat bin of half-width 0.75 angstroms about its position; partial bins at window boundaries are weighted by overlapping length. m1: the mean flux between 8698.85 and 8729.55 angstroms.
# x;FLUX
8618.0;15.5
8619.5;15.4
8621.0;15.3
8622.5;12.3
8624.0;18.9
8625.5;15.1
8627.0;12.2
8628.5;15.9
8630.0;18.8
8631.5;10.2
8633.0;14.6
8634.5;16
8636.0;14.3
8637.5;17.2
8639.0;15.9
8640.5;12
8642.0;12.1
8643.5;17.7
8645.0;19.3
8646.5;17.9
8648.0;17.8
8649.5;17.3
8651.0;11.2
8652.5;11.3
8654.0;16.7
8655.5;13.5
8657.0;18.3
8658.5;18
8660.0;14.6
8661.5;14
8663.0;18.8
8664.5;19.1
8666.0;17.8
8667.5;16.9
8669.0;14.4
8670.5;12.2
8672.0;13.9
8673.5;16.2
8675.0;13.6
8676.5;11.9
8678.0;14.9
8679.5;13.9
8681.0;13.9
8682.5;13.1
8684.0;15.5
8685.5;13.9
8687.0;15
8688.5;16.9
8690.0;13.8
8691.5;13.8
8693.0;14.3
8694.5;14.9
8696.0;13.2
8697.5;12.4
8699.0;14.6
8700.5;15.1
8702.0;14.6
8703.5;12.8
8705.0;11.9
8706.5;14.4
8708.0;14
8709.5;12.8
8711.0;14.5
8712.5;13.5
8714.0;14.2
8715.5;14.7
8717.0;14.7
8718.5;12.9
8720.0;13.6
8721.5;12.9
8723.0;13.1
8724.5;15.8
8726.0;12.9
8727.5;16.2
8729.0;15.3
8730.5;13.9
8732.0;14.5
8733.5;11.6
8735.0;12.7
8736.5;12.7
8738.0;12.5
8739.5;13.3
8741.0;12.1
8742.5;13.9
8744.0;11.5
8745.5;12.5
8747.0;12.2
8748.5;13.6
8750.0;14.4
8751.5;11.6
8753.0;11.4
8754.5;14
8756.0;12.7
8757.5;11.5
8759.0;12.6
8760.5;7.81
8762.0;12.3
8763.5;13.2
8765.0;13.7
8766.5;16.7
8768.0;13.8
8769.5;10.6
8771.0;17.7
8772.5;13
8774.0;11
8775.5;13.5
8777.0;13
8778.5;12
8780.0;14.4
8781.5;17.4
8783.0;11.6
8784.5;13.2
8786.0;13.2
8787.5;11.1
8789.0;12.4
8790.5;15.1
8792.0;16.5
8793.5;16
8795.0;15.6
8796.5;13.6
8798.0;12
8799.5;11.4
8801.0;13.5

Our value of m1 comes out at 14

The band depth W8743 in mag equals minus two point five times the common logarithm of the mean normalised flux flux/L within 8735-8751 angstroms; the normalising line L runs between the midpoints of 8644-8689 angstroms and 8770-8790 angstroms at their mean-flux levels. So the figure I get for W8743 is 0.094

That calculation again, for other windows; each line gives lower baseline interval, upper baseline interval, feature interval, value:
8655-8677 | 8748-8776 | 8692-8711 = 0.06 mag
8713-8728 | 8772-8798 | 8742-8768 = 0.09 mag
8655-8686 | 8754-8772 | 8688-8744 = 0.03 mag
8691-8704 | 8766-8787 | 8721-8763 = 0.07 mag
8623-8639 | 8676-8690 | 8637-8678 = -0.05 mag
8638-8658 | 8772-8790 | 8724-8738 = 0.01 mag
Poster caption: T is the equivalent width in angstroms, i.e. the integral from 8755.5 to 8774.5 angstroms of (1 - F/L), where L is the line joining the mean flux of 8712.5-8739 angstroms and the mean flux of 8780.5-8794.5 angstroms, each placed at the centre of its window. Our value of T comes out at 1.5 angstroms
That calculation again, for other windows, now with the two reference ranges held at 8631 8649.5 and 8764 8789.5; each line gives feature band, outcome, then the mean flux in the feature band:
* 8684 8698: 0.4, 14.3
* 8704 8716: 0.6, 13.7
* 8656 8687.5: -0.3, 15.2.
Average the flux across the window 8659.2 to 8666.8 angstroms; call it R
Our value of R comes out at 16.9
